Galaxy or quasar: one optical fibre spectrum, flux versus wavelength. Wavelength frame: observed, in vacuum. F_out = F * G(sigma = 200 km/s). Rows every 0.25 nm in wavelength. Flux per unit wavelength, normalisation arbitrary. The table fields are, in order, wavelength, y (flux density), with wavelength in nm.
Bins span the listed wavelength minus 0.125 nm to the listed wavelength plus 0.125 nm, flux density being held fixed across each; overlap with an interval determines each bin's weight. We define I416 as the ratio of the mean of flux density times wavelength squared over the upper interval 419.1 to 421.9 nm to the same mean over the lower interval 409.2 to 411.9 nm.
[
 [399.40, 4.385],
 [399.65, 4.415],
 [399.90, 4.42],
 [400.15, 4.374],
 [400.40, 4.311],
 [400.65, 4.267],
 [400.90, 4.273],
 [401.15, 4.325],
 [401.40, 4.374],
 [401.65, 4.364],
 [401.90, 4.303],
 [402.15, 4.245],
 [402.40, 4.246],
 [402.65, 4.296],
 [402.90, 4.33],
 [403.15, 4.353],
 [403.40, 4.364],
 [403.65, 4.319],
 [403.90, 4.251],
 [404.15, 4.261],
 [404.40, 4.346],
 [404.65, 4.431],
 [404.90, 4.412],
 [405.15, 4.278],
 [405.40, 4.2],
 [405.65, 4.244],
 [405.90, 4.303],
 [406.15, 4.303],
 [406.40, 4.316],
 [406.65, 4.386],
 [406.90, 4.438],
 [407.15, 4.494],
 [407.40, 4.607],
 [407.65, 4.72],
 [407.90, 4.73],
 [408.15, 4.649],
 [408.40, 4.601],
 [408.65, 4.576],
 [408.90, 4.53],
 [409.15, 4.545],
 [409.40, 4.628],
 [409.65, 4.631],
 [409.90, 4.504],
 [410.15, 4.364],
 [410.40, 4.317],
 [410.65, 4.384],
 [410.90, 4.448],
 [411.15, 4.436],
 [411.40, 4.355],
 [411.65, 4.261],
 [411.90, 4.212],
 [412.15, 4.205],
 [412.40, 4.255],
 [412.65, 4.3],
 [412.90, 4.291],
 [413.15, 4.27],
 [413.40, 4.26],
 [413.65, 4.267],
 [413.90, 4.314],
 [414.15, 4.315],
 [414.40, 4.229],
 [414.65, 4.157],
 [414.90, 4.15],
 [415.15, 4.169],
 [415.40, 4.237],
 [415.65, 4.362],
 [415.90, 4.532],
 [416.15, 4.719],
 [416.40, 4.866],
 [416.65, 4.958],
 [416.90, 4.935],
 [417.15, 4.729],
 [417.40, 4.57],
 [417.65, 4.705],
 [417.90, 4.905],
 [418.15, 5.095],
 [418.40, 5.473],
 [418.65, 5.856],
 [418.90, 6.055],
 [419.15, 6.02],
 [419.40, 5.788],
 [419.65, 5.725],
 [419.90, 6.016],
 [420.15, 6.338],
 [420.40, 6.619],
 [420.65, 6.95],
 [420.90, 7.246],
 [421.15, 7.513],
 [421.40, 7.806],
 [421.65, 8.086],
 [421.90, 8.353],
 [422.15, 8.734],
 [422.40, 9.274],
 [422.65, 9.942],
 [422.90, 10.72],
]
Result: 1.62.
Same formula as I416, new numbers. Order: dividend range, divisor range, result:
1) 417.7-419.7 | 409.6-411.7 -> 1.32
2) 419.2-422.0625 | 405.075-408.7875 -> 1.67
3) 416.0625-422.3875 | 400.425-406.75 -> 1.54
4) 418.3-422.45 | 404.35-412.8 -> 1.65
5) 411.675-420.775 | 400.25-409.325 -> 1.18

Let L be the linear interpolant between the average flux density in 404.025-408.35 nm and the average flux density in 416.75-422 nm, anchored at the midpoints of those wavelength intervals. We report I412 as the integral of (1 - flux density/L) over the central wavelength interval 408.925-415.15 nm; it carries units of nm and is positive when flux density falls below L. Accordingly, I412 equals 0.990 nm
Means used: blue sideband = 4.42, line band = 4.34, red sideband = 6.12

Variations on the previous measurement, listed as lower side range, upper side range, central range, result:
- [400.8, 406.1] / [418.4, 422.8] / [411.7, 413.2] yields 0.40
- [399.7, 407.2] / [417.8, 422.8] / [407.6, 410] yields 0.25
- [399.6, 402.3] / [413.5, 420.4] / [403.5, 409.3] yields 0.15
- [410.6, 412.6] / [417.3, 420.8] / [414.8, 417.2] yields 0.28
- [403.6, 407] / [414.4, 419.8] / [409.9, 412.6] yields 0.18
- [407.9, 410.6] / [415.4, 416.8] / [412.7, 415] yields 0.18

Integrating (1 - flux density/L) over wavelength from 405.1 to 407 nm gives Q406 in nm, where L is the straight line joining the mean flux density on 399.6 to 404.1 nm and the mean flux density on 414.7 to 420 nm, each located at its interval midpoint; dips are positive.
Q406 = 0.09 nm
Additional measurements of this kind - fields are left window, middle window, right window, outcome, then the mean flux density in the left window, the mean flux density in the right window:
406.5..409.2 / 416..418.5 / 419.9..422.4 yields 0.666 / 4.57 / 7.53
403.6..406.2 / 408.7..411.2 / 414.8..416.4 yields -0.076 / 4.3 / 4.4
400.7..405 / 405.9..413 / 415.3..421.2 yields 0.546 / 4.32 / 5.49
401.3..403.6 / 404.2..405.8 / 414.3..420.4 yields 0.047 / 4.32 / 5.06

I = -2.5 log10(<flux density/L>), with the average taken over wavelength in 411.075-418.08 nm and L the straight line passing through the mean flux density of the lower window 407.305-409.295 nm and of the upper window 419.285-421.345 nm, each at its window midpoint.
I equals 0.26 mag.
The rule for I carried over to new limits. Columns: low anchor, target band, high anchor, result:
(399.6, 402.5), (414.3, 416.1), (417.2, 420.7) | 0.251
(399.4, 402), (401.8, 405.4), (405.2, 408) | 0.018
